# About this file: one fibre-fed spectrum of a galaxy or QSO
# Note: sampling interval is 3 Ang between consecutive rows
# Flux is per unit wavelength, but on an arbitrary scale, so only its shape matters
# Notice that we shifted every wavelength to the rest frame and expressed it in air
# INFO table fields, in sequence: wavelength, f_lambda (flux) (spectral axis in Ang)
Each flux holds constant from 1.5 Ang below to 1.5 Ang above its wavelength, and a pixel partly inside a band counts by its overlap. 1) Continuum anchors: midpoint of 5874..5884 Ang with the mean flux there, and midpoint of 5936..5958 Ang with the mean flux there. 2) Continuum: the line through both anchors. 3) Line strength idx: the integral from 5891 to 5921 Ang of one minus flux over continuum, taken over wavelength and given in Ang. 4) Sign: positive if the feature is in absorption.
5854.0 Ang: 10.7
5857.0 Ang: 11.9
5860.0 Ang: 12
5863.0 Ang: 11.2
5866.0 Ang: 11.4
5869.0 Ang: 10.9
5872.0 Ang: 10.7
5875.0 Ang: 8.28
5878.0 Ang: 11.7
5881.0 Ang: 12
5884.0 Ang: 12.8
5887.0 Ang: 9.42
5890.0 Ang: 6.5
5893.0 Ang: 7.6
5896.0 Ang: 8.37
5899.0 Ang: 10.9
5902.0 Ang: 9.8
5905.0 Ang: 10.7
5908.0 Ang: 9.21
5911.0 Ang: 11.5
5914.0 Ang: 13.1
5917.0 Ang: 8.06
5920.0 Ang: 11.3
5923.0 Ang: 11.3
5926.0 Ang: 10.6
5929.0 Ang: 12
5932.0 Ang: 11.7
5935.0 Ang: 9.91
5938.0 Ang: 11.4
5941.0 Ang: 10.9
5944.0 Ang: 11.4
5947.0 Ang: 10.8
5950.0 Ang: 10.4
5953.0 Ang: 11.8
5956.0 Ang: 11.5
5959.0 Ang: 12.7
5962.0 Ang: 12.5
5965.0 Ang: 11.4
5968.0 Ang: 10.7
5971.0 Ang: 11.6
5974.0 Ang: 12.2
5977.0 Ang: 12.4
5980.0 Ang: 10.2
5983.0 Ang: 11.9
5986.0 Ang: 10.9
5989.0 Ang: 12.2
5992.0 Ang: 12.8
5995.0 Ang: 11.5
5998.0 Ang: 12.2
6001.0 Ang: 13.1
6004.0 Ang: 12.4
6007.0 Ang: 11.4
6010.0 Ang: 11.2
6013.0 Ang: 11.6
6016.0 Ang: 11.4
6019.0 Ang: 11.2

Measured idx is 3.1 Ang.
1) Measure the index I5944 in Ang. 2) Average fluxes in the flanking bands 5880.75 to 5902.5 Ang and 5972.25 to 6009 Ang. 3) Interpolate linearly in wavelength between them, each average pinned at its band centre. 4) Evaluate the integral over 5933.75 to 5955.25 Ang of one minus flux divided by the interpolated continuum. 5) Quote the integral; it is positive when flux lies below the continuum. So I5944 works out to -0.3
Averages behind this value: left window 9.53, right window 11.9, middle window 11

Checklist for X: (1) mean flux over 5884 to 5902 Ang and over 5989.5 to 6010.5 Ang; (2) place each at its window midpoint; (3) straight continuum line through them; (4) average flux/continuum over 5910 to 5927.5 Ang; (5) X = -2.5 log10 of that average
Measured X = -0.13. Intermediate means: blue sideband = 9.02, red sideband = 12.1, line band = 11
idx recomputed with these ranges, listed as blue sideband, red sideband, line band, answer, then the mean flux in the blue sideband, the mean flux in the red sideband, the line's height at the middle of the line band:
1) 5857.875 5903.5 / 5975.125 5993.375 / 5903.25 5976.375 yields -0.7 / 10.3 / 11.7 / 11.1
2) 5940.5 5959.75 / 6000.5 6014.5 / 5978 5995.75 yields 0.1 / 11.3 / 11.9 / 11.7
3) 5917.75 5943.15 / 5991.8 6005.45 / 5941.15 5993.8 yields 0.8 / 11.1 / 12.4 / 11.8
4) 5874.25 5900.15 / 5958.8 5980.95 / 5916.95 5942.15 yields -0.5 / 9.76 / 11.7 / 10.7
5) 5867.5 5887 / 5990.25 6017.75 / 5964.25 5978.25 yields 0.0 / 10.9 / 12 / 11.7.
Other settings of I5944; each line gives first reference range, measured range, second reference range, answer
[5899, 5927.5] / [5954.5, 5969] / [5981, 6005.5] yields -0.36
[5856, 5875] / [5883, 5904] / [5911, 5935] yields 3.41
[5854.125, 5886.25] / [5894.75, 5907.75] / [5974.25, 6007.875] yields 1.71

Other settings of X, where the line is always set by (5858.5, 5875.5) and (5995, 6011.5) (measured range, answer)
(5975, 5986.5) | 0.04 mag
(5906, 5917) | 0.04 mag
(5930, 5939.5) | 0.04 mag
